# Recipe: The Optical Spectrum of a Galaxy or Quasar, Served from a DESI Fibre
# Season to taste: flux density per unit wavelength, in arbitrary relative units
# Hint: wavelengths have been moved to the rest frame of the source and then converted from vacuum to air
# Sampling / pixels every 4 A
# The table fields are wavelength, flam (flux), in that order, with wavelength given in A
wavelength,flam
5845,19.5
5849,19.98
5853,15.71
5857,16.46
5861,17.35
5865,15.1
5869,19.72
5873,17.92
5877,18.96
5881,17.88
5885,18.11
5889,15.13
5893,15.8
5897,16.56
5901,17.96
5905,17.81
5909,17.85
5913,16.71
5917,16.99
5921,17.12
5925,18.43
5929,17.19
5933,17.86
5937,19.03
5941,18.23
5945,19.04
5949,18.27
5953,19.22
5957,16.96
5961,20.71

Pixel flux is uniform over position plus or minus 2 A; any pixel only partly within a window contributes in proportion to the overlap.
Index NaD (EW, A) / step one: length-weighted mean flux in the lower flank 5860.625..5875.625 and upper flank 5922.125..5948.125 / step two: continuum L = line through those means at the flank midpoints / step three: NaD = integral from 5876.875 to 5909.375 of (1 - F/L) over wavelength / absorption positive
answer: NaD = 1.1 A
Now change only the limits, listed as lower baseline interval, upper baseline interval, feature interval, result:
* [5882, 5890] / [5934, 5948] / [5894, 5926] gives 0.6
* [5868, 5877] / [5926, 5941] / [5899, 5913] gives 0.5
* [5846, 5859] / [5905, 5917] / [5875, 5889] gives -0.3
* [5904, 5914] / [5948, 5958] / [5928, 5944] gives -0.2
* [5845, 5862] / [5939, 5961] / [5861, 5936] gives 2.7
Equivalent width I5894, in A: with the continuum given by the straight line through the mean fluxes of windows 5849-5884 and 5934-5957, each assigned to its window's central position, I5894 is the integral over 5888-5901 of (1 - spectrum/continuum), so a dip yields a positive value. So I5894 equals 1.2 A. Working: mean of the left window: 17.6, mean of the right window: 18.6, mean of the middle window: 16.2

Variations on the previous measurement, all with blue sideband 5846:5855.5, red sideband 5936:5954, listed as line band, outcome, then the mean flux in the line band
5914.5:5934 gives 1.12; 17.5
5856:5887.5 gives 0.75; 17.7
